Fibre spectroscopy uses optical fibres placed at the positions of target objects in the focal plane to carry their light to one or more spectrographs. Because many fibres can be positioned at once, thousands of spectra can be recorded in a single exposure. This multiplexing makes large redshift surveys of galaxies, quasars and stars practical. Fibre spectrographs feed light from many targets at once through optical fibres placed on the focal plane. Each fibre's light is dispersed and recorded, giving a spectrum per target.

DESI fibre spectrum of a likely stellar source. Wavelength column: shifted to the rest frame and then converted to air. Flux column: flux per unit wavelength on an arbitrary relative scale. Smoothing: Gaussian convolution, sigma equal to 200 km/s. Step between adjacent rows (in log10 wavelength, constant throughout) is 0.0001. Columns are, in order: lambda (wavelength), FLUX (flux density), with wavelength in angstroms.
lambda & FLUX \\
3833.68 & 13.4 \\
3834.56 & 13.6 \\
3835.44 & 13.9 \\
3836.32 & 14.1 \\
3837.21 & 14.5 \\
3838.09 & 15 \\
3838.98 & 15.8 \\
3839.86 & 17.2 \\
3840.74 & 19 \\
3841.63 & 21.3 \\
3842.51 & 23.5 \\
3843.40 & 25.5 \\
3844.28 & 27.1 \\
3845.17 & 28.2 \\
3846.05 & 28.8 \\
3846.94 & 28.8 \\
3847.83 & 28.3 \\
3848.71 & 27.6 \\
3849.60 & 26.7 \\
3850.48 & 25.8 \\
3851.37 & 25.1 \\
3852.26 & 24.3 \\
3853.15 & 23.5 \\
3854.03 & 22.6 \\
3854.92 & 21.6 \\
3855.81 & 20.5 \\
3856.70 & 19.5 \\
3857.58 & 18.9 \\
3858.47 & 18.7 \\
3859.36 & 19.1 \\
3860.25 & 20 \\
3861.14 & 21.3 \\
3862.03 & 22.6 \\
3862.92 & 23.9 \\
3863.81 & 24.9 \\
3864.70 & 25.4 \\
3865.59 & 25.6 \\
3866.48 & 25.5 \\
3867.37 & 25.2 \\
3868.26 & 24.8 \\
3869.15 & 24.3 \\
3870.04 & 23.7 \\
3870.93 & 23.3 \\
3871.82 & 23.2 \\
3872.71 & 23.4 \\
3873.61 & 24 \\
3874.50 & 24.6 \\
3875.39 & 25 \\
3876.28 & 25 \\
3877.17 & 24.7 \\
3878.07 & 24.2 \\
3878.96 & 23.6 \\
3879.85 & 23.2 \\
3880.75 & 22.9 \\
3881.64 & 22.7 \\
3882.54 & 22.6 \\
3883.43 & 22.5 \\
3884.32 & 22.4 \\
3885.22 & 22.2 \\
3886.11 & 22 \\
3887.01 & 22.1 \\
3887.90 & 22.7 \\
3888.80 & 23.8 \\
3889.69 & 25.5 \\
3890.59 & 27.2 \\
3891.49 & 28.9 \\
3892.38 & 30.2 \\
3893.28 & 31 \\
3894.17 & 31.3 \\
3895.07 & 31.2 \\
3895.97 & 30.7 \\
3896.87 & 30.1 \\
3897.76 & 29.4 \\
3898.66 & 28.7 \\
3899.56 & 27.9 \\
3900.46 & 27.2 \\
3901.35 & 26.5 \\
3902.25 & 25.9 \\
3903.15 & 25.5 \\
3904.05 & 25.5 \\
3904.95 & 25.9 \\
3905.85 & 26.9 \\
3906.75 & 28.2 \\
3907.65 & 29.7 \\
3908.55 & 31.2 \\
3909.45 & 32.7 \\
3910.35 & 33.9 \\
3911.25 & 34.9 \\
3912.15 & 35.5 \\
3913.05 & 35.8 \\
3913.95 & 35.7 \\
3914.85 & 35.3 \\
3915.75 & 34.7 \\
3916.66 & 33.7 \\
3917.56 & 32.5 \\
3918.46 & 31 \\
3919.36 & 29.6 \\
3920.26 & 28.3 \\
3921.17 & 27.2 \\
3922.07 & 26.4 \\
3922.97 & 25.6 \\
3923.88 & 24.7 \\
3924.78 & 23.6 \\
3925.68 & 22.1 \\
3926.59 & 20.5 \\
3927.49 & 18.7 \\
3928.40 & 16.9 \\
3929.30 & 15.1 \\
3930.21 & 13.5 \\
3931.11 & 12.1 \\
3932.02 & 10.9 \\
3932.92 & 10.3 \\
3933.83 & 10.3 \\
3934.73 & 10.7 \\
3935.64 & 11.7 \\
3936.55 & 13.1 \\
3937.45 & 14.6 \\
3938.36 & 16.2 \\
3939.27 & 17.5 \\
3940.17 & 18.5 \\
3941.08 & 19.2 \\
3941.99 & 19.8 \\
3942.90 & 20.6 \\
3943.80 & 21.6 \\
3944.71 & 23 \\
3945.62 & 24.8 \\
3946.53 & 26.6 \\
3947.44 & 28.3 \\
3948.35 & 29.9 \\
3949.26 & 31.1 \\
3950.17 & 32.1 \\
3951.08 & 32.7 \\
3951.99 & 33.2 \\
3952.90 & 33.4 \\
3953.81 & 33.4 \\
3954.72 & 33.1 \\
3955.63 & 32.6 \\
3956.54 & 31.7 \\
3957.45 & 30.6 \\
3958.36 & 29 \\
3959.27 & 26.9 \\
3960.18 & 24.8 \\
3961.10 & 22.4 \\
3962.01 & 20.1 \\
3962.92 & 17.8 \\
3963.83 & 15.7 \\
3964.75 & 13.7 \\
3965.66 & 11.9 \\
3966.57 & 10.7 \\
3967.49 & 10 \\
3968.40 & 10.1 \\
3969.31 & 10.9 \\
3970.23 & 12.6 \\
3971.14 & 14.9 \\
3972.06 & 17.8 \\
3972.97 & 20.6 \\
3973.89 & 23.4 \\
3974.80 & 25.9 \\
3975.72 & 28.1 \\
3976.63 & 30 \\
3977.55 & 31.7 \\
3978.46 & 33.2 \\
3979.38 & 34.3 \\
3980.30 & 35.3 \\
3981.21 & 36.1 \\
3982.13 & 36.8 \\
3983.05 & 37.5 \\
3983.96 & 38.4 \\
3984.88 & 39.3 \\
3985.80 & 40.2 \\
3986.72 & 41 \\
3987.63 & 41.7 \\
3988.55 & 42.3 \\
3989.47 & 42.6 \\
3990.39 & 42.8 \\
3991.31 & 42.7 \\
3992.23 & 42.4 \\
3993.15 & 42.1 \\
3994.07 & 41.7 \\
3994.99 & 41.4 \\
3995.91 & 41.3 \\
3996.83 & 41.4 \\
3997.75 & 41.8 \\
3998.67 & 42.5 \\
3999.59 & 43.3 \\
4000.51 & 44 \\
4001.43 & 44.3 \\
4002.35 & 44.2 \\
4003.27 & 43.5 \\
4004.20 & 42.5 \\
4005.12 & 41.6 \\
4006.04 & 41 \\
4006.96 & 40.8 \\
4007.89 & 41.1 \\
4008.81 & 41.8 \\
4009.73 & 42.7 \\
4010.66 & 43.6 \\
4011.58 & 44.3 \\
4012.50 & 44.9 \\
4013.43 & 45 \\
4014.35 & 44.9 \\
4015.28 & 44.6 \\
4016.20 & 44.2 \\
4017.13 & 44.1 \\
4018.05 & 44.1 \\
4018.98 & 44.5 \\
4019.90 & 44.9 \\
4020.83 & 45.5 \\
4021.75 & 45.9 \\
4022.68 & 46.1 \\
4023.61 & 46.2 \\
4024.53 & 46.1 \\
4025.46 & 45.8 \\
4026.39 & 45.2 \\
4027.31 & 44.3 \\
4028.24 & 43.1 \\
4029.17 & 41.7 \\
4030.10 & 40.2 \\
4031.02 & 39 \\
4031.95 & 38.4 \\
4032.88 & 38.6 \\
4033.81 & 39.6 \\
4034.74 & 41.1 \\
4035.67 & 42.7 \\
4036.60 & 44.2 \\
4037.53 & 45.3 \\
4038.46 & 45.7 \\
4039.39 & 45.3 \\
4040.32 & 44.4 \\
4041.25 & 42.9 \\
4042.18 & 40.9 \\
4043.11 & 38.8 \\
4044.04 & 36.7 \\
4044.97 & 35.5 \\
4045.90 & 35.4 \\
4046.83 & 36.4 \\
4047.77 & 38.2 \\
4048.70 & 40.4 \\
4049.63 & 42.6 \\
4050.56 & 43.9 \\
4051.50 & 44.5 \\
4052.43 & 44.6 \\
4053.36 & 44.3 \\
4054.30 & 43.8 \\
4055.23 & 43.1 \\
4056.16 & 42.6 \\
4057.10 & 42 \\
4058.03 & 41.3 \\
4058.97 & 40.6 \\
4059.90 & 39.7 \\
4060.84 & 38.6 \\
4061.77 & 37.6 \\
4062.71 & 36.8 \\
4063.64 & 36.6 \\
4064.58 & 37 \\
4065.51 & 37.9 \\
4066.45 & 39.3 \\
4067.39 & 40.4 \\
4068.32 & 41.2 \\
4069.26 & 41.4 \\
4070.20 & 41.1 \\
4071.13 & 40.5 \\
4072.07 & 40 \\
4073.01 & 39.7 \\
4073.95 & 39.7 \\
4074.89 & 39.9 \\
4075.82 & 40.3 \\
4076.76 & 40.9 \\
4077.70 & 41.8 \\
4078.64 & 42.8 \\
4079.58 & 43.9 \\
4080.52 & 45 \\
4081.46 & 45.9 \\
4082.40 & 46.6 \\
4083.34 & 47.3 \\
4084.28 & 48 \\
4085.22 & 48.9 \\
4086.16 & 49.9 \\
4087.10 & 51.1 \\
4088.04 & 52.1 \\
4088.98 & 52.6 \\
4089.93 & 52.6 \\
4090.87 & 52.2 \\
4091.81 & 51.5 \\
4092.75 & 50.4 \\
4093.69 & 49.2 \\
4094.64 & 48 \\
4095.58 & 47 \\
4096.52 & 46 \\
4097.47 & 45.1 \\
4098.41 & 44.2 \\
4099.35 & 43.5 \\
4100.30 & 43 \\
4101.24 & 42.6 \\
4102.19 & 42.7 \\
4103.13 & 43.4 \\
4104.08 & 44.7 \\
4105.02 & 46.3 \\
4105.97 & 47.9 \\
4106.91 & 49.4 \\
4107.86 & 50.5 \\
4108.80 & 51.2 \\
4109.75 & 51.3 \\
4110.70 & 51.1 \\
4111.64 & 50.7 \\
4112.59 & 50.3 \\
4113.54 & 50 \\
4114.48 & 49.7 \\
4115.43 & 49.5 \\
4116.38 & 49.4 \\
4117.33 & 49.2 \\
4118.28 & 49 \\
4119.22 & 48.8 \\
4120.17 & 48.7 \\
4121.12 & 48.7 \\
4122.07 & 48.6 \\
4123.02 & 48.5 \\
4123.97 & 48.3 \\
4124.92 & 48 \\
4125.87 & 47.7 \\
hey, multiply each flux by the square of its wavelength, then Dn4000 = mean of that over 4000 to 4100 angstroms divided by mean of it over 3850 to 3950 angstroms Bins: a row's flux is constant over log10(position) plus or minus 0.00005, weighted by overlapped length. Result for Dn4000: 1.92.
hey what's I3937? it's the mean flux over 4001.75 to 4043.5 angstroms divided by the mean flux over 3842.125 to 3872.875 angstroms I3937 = 1.80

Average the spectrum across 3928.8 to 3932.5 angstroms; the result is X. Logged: 13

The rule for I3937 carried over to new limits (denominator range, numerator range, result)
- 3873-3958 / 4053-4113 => 1.75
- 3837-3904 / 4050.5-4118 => 1.85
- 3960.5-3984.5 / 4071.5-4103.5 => 1.98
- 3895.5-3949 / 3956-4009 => 1.32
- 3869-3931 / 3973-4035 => 1.54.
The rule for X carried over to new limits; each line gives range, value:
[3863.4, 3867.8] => 25.3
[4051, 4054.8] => 44.2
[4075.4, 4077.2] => 40.6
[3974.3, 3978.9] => 29.8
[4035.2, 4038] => 44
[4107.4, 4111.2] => 51.1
